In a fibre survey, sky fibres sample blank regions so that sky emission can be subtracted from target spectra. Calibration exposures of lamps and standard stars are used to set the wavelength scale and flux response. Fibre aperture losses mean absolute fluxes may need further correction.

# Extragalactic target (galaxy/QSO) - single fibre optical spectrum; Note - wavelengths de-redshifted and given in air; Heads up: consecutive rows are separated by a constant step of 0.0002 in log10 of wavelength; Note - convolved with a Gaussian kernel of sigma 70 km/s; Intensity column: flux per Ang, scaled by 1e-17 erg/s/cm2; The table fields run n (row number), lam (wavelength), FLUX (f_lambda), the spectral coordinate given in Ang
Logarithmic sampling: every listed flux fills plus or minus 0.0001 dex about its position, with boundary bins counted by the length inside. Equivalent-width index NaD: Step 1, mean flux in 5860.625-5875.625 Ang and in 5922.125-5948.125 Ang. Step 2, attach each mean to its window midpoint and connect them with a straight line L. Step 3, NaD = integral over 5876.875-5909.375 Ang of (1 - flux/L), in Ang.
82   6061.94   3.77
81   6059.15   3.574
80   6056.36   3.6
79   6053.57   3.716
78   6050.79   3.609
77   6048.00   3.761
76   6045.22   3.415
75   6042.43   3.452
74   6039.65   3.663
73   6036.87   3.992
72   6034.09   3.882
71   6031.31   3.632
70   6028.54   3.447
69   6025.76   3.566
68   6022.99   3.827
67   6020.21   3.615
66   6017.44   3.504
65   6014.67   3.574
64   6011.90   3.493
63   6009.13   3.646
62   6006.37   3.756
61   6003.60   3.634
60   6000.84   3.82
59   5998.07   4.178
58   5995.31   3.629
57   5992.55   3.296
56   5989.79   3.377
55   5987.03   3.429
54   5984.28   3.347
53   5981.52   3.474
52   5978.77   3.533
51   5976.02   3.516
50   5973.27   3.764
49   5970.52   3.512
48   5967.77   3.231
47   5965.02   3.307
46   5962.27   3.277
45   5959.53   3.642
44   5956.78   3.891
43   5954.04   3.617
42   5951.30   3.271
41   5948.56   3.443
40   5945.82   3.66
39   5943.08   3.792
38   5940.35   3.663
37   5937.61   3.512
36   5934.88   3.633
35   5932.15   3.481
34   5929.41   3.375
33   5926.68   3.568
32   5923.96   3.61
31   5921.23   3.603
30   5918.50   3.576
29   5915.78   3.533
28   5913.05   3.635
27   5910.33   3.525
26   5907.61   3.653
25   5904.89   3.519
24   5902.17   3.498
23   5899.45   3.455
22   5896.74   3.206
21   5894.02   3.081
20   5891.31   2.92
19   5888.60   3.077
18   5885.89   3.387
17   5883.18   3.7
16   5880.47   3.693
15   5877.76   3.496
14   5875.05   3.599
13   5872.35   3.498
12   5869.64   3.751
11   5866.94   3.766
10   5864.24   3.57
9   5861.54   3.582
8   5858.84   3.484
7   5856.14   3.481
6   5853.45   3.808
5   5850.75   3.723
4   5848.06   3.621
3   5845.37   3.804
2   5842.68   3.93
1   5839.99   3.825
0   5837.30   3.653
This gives 2.0 Ang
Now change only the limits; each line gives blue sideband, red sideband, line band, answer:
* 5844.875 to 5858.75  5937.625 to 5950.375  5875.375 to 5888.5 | 0.4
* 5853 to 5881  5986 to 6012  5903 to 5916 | 0.1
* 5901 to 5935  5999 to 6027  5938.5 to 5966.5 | 0.3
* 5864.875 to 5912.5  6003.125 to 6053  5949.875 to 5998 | 1.0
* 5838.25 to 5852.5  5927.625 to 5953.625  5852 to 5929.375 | 3.3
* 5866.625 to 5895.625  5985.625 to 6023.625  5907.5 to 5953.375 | -0.6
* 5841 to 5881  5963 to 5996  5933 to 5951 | -0.4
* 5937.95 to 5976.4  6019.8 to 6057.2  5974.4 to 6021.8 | 0.3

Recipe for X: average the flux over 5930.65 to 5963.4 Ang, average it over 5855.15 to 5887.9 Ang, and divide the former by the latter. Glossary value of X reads 1.00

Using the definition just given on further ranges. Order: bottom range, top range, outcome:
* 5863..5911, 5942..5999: 1.02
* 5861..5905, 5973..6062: 1.05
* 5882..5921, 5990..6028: 1.07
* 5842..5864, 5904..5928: 0.98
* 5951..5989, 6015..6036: 1.04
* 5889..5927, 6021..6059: 1.06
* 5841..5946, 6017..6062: 1.03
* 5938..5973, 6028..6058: 1.04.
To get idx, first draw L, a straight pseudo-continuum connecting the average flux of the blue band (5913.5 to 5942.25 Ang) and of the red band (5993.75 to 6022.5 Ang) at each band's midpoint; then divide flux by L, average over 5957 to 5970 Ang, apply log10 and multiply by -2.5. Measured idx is 0.061 mag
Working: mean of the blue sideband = 3.56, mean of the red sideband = 3.69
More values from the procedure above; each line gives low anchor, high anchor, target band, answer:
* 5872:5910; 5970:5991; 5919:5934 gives -0.03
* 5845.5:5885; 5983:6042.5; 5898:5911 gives 0.03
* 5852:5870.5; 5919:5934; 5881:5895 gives 0.10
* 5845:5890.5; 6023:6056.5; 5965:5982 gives 0.04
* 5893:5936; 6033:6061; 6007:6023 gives 0.01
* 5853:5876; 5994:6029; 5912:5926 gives 0.01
